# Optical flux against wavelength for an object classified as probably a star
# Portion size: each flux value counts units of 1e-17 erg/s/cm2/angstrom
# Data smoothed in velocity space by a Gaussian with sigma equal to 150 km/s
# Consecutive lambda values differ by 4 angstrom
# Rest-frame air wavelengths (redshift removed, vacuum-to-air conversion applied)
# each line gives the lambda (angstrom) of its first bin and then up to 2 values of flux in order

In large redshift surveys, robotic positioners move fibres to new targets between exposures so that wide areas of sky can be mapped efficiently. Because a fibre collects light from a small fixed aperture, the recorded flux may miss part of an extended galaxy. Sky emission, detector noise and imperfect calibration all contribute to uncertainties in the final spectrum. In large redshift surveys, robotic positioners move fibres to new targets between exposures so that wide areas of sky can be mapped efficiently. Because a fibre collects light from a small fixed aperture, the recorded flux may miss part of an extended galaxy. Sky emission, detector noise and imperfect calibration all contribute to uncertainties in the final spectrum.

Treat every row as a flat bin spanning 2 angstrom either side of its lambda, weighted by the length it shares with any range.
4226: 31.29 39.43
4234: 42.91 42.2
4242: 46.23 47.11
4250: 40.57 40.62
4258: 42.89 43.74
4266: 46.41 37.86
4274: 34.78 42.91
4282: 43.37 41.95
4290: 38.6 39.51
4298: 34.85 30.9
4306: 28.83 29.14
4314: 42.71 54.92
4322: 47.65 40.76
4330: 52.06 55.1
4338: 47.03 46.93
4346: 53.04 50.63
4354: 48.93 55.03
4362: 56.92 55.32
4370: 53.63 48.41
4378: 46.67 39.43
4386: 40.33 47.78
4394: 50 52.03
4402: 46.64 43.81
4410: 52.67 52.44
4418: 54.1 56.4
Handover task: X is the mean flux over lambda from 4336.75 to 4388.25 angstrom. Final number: 49.4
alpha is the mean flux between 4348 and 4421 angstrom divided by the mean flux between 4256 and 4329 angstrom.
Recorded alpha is 1.24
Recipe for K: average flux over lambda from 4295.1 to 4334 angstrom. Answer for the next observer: 41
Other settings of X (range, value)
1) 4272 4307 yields 37.5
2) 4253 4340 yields 41.7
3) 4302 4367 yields 47.2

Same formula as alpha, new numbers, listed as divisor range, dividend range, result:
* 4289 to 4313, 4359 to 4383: 1.50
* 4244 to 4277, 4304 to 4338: 1.05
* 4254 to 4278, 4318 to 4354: 1.20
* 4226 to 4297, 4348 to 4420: 1.20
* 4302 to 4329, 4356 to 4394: 1.22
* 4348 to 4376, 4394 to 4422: 0.96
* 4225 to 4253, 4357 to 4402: 1.18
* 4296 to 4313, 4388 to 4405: 1.54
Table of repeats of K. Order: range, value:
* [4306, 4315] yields 33.6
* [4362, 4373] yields 54.4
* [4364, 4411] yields 48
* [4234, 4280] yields 42.3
